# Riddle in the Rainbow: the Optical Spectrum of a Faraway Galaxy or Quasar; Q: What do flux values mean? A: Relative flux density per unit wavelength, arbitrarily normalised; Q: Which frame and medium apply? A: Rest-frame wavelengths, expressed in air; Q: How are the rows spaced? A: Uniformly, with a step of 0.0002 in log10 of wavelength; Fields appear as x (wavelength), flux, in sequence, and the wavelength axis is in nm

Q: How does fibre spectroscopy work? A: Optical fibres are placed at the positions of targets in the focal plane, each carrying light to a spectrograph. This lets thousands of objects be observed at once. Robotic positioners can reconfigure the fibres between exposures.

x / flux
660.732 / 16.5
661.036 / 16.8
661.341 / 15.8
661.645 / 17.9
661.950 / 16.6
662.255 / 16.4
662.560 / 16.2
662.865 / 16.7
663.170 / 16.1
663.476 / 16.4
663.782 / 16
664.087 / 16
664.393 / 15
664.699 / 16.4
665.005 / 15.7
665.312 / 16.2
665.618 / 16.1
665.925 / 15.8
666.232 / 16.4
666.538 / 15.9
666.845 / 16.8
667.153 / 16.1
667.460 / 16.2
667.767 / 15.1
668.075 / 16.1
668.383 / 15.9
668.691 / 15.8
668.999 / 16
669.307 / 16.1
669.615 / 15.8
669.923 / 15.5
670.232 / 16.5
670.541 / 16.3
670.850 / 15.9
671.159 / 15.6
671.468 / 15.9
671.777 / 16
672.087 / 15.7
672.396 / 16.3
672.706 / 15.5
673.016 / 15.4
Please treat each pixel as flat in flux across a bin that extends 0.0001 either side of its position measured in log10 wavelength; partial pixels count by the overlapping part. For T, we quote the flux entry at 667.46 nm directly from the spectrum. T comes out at 16.2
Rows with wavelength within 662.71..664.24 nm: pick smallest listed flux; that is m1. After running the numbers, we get 16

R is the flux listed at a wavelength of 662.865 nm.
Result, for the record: 16.7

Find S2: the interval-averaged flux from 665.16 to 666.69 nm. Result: 16.1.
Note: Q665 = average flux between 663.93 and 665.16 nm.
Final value 15.8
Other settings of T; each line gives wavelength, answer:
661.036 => 16.8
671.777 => 16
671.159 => 15.6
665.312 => 16.2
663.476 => 16.4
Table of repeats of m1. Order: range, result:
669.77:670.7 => 15.5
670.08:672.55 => 15.6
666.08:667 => 15.9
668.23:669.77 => 15.8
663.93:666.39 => 15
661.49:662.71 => 16.2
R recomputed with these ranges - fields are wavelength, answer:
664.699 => 16.4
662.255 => 16.4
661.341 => 15.8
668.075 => 16.1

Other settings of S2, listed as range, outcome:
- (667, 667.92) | 15.8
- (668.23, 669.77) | 15.9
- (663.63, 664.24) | 16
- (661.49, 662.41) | 17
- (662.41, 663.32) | 16.3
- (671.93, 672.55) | 16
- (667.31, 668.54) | 15.8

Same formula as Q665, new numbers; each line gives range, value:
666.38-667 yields 16.4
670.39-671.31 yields 15.9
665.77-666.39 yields 16.1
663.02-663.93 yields 16.2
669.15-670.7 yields 16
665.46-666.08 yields 15.9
